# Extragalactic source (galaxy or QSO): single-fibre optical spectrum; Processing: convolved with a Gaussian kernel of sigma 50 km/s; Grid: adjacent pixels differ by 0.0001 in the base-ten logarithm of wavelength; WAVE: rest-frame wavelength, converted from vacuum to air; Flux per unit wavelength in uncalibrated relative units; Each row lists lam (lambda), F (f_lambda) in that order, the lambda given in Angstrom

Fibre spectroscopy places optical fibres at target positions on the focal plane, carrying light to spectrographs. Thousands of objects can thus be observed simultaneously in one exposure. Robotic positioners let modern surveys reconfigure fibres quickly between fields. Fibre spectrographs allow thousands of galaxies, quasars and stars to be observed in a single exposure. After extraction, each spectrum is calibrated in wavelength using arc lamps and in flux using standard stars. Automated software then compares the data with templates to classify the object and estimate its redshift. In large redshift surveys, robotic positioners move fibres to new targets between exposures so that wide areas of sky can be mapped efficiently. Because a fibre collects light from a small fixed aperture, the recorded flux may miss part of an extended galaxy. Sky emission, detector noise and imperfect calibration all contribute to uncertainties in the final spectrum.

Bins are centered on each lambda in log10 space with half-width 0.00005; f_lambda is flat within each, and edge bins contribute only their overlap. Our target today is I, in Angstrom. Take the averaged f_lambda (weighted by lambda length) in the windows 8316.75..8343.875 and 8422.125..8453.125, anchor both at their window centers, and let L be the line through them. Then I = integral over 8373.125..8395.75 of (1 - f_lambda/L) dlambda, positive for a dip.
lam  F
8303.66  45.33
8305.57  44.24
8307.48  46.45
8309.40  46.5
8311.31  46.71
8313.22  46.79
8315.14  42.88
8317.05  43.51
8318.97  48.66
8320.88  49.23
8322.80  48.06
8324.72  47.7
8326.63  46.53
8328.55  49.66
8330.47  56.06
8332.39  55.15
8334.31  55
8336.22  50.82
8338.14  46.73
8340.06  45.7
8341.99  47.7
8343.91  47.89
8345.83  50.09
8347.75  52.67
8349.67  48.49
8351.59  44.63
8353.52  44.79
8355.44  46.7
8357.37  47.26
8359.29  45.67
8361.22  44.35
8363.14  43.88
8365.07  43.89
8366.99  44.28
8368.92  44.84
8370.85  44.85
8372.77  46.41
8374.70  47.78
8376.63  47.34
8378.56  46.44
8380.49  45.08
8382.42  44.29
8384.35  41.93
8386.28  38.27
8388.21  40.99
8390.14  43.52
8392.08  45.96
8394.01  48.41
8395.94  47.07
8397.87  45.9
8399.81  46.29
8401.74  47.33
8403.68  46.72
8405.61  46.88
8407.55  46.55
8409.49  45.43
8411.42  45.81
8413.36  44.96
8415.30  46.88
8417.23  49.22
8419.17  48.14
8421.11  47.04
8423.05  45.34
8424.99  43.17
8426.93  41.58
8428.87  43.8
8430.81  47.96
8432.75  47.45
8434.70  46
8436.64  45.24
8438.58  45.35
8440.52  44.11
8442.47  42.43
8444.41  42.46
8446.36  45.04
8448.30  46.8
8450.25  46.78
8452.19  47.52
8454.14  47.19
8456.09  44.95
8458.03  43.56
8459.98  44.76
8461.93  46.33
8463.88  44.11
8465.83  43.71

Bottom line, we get 1.2 Angstrom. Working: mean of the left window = 49.4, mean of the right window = 45.1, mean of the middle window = 44.7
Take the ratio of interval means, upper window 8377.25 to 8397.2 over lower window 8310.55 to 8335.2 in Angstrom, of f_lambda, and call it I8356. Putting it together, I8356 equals 0.91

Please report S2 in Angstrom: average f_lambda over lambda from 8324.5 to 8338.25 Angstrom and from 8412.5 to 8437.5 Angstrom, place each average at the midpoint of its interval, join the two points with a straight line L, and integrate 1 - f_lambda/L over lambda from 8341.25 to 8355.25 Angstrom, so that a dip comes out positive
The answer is 0.7 Angstrom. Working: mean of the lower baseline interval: 51.4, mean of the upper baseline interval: 45.9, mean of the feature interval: 48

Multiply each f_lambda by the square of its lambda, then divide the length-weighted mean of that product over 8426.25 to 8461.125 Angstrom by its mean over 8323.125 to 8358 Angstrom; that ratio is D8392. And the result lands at 0.94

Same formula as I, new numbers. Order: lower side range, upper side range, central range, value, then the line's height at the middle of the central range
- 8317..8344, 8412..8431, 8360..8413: 2.2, 47.2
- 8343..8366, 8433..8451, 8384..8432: 0.2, 45.6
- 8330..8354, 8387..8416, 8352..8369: 1.2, 48.5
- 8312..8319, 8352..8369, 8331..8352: -2.2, 45.1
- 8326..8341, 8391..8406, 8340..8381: 2.3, 49.1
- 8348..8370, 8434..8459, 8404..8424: -0.6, 45.3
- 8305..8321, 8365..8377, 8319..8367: -2.5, 45.8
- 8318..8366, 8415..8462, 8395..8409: 0.0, 46.6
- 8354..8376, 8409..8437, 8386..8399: 0.3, 45.7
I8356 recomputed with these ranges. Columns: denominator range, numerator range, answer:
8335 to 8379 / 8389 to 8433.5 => 0.99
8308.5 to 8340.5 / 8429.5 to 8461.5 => 0.93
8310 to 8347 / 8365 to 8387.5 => 0.92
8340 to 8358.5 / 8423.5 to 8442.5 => 0.94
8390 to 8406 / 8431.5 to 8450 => 0.97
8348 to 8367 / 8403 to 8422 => 1.02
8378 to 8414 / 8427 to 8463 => 1.00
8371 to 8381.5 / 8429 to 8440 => 0.99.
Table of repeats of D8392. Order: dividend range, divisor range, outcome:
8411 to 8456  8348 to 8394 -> 1.03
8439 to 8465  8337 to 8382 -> 0.99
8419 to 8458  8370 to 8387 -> 1.03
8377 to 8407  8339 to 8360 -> 0.96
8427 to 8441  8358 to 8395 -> 1.03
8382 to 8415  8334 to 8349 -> 0.93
